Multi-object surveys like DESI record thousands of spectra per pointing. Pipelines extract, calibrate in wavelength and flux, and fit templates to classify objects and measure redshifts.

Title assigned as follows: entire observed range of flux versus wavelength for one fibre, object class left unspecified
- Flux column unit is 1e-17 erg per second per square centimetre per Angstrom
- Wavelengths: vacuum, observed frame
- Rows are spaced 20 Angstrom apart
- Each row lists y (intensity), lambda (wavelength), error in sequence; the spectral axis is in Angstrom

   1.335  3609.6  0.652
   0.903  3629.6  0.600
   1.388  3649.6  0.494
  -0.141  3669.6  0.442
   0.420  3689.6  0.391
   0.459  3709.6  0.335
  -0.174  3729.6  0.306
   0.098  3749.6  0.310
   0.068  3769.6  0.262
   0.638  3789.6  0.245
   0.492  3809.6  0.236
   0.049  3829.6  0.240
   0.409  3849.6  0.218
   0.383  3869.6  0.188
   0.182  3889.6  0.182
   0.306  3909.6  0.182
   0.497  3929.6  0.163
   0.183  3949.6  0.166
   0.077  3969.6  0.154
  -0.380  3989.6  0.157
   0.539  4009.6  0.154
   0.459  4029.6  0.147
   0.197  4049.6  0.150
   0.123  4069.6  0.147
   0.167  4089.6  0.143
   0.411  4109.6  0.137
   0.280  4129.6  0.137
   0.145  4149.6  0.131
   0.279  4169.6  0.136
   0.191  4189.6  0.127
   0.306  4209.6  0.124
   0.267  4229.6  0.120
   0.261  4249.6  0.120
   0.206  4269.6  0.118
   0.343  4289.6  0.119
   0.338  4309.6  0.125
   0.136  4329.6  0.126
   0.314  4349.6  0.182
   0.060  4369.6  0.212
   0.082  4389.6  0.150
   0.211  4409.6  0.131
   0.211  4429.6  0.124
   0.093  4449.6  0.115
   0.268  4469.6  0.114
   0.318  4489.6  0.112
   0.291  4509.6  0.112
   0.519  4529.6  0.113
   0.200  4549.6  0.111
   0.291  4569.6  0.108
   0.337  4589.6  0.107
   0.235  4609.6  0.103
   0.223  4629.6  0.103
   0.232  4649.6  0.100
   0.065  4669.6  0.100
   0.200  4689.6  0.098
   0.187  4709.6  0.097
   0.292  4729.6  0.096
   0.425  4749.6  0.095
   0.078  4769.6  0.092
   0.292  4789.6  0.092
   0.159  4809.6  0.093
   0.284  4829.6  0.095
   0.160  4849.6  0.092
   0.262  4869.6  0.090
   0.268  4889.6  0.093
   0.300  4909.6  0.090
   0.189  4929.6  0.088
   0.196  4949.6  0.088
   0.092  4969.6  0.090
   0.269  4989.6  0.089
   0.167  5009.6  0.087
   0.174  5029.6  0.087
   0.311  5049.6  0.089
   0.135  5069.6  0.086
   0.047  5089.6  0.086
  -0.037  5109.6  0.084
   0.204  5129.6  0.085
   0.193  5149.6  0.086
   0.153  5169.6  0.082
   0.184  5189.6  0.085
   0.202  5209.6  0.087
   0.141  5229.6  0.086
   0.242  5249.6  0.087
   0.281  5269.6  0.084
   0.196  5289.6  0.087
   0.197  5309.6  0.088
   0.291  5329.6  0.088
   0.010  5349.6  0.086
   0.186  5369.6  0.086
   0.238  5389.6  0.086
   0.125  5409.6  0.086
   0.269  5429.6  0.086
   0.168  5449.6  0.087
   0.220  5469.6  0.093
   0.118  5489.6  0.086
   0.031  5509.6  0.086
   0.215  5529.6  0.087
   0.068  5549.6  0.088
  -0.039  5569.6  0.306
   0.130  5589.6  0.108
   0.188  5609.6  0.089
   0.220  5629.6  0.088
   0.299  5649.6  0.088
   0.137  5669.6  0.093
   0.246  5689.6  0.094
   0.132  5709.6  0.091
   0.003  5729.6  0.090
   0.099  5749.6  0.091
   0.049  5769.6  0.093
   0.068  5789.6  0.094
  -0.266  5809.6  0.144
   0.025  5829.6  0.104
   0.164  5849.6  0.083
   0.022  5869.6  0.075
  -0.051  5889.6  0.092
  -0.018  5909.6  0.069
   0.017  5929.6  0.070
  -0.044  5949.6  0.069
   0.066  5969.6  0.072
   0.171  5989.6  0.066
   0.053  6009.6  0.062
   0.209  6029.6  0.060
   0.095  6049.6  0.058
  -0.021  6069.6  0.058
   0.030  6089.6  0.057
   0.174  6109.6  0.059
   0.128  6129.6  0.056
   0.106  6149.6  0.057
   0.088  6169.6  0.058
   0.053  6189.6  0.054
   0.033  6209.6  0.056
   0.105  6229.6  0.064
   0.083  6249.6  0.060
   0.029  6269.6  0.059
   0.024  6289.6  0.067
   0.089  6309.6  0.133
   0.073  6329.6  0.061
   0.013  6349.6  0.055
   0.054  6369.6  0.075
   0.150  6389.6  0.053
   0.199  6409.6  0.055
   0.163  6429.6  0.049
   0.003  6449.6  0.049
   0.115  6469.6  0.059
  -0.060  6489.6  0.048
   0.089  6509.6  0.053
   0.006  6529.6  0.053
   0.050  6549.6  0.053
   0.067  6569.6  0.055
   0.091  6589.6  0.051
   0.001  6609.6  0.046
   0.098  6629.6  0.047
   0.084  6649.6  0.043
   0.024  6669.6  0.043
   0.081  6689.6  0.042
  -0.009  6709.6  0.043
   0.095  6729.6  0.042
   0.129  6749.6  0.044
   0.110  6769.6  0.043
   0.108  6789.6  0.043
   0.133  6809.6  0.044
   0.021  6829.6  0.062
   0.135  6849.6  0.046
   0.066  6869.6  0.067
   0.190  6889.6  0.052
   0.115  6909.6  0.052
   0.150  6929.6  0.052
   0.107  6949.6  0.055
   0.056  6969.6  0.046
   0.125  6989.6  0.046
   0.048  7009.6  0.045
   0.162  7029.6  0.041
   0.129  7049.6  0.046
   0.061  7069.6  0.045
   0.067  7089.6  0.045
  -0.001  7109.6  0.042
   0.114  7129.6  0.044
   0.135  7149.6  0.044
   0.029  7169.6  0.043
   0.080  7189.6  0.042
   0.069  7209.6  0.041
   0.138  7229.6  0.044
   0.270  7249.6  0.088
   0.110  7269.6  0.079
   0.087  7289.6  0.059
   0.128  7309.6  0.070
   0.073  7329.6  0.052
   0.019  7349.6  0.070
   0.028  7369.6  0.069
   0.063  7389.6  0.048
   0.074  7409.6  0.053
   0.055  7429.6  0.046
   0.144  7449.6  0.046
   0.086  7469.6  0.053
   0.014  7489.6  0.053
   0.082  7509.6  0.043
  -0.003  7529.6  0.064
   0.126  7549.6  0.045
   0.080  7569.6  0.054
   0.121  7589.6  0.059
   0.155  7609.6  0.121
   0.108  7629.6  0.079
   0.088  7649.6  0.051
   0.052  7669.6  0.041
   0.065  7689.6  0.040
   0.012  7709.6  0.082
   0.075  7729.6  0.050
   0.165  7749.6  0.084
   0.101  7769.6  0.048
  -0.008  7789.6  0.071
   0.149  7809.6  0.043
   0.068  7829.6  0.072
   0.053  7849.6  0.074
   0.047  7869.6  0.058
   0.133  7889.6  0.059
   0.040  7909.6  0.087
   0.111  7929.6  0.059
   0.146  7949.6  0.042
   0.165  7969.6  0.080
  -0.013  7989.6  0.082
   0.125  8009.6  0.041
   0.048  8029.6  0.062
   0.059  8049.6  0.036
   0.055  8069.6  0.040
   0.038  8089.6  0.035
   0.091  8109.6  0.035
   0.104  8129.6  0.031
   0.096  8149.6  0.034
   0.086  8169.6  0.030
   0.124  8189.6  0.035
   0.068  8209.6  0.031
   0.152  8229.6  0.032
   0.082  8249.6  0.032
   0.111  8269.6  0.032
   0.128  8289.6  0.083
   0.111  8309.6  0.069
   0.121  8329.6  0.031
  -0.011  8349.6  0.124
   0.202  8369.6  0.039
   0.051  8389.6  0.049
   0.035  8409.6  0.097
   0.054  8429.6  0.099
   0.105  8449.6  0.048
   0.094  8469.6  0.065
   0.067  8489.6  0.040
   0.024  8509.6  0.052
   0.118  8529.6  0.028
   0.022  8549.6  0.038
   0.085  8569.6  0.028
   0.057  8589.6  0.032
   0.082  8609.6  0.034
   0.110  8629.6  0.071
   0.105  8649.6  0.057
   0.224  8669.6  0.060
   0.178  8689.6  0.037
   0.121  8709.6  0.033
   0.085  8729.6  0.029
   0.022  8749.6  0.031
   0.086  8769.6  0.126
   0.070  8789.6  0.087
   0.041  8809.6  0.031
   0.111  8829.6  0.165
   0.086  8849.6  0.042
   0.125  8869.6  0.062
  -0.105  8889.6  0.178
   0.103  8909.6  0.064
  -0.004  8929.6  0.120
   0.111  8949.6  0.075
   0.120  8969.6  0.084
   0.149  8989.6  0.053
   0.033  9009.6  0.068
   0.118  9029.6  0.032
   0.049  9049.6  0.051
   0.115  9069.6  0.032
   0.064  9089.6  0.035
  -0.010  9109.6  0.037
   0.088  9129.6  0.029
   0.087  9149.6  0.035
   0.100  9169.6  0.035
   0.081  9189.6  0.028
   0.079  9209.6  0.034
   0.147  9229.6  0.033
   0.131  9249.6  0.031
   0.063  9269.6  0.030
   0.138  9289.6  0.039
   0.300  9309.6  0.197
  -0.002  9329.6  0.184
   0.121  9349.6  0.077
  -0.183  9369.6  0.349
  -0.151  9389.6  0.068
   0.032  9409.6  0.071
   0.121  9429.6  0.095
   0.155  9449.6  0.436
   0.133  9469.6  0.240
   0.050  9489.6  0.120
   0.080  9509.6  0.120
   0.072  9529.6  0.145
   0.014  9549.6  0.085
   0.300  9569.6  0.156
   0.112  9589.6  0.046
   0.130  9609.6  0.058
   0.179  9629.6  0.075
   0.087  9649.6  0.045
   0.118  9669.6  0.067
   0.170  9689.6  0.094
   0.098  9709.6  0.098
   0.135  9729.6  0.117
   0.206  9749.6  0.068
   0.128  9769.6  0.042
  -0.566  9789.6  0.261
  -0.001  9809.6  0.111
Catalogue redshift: 1.57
